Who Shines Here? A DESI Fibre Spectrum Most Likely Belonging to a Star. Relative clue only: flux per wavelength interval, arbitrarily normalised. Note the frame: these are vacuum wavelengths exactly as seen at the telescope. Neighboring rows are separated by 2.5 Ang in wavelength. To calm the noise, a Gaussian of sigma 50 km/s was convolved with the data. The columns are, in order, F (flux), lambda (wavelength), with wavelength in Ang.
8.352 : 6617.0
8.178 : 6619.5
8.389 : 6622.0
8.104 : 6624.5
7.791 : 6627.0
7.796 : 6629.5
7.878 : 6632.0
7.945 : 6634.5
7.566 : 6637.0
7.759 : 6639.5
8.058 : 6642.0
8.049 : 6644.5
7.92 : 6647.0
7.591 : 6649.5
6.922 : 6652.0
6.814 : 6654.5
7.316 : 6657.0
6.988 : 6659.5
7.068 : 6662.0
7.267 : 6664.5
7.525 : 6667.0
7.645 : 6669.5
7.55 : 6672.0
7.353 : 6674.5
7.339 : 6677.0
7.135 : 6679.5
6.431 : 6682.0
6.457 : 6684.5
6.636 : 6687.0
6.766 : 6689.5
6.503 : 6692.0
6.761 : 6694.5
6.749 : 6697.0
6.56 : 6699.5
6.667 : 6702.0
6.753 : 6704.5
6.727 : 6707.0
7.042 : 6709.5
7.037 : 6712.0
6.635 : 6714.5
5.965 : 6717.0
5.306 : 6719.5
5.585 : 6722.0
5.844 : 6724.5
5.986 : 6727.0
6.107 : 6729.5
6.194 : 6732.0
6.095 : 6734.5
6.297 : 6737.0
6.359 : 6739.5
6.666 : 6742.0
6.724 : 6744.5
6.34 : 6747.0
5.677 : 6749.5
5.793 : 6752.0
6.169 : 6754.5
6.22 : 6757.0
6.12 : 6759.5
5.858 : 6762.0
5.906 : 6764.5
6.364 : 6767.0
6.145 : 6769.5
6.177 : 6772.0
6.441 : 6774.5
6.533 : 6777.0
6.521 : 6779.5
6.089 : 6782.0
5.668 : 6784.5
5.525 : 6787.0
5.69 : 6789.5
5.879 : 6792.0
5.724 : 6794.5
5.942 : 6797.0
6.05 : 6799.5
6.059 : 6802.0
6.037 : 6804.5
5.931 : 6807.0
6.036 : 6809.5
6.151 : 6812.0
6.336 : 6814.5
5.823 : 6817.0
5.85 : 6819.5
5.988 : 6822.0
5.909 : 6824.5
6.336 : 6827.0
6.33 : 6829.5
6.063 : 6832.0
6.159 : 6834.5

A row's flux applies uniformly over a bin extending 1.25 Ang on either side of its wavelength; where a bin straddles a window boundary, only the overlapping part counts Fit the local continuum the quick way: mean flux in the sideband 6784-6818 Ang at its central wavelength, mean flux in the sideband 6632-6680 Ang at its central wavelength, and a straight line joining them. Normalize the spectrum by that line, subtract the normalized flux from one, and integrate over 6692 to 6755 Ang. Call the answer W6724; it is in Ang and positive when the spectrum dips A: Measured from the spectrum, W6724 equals 4.00 Ang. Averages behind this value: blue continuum 7.48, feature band 6.33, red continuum 5.92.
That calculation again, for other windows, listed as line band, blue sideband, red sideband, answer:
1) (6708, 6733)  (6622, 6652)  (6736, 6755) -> 1.7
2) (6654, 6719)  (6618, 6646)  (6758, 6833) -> 3.8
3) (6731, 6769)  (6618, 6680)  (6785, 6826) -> 2.0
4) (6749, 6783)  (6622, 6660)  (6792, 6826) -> 1.4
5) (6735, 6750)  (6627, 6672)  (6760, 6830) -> 0.5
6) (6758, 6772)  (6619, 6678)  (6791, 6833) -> 0.8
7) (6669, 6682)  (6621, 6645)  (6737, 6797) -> 0.1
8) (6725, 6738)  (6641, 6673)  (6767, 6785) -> 1.1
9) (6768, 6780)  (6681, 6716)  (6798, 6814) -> -0.2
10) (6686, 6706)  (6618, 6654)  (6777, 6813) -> 1.3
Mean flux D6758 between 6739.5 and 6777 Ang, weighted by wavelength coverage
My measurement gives 6.2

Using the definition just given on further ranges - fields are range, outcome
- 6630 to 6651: 7.83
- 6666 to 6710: 6.92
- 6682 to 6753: 6.37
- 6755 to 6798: 6.05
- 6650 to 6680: 7.25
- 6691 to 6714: 6.75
